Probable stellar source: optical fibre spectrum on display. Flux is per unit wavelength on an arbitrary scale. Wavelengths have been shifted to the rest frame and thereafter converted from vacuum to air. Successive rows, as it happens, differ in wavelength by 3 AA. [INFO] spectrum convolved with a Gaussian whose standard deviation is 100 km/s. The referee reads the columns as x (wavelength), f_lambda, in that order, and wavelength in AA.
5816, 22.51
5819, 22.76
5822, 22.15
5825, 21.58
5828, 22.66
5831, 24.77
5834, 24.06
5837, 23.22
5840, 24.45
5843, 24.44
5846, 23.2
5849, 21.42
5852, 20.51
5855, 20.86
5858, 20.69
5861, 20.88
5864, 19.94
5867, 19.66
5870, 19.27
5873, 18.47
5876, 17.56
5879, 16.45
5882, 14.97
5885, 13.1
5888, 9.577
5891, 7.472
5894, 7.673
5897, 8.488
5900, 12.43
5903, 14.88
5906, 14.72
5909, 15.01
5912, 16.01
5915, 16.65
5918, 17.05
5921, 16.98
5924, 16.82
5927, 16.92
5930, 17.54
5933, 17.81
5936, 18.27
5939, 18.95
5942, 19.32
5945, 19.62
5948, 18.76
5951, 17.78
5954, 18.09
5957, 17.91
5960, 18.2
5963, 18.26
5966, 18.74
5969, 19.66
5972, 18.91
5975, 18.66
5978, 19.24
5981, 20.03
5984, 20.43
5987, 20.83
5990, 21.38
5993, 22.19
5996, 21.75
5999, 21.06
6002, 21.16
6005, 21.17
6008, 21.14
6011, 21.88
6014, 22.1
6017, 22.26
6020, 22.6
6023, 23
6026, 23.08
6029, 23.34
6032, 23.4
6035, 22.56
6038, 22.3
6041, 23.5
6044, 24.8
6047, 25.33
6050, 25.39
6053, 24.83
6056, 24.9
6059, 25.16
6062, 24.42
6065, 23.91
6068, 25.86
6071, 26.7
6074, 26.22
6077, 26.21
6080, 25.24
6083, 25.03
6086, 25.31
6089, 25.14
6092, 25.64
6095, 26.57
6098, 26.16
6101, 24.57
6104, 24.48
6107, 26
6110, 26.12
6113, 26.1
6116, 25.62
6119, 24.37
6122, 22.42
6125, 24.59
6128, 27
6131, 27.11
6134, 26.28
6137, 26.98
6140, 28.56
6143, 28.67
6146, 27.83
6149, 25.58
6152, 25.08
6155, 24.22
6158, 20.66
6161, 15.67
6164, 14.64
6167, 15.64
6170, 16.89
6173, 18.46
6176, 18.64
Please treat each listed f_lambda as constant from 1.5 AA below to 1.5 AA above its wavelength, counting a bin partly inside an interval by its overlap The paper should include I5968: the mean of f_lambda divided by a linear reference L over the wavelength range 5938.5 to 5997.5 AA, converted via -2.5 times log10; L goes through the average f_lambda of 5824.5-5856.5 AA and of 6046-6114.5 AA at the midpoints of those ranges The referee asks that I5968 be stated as 0.24 mag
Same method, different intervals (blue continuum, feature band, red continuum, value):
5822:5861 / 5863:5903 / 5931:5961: 0.43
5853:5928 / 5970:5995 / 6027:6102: 0.02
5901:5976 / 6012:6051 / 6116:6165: -0.12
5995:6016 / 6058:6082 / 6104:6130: -0.08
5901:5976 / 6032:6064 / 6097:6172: -0.15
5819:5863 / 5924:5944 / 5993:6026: 0.22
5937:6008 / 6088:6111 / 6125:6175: -0.16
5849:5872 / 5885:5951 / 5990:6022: 0.34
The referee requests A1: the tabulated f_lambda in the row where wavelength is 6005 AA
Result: 21.17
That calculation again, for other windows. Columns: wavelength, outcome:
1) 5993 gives 22.19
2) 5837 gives 23.22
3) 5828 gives 22.66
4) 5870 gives 19.27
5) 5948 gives 18.76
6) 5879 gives 16.45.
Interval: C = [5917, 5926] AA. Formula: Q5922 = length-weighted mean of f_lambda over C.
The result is 16.9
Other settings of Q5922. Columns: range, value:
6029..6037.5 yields 23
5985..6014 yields 21.4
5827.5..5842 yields 23.9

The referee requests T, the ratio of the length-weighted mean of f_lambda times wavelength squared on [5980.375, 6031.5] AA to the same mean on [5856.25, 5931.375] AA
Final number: 1.45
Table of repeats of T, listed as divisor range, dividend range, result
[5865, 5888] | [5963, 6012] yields 1.28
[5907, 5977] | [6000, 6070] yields 1.35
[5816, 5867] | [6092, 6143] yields 1.27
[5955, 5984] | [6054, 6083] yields 1.39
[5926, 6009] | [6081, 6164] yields 1.36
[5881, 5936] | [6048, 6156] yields 1.92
